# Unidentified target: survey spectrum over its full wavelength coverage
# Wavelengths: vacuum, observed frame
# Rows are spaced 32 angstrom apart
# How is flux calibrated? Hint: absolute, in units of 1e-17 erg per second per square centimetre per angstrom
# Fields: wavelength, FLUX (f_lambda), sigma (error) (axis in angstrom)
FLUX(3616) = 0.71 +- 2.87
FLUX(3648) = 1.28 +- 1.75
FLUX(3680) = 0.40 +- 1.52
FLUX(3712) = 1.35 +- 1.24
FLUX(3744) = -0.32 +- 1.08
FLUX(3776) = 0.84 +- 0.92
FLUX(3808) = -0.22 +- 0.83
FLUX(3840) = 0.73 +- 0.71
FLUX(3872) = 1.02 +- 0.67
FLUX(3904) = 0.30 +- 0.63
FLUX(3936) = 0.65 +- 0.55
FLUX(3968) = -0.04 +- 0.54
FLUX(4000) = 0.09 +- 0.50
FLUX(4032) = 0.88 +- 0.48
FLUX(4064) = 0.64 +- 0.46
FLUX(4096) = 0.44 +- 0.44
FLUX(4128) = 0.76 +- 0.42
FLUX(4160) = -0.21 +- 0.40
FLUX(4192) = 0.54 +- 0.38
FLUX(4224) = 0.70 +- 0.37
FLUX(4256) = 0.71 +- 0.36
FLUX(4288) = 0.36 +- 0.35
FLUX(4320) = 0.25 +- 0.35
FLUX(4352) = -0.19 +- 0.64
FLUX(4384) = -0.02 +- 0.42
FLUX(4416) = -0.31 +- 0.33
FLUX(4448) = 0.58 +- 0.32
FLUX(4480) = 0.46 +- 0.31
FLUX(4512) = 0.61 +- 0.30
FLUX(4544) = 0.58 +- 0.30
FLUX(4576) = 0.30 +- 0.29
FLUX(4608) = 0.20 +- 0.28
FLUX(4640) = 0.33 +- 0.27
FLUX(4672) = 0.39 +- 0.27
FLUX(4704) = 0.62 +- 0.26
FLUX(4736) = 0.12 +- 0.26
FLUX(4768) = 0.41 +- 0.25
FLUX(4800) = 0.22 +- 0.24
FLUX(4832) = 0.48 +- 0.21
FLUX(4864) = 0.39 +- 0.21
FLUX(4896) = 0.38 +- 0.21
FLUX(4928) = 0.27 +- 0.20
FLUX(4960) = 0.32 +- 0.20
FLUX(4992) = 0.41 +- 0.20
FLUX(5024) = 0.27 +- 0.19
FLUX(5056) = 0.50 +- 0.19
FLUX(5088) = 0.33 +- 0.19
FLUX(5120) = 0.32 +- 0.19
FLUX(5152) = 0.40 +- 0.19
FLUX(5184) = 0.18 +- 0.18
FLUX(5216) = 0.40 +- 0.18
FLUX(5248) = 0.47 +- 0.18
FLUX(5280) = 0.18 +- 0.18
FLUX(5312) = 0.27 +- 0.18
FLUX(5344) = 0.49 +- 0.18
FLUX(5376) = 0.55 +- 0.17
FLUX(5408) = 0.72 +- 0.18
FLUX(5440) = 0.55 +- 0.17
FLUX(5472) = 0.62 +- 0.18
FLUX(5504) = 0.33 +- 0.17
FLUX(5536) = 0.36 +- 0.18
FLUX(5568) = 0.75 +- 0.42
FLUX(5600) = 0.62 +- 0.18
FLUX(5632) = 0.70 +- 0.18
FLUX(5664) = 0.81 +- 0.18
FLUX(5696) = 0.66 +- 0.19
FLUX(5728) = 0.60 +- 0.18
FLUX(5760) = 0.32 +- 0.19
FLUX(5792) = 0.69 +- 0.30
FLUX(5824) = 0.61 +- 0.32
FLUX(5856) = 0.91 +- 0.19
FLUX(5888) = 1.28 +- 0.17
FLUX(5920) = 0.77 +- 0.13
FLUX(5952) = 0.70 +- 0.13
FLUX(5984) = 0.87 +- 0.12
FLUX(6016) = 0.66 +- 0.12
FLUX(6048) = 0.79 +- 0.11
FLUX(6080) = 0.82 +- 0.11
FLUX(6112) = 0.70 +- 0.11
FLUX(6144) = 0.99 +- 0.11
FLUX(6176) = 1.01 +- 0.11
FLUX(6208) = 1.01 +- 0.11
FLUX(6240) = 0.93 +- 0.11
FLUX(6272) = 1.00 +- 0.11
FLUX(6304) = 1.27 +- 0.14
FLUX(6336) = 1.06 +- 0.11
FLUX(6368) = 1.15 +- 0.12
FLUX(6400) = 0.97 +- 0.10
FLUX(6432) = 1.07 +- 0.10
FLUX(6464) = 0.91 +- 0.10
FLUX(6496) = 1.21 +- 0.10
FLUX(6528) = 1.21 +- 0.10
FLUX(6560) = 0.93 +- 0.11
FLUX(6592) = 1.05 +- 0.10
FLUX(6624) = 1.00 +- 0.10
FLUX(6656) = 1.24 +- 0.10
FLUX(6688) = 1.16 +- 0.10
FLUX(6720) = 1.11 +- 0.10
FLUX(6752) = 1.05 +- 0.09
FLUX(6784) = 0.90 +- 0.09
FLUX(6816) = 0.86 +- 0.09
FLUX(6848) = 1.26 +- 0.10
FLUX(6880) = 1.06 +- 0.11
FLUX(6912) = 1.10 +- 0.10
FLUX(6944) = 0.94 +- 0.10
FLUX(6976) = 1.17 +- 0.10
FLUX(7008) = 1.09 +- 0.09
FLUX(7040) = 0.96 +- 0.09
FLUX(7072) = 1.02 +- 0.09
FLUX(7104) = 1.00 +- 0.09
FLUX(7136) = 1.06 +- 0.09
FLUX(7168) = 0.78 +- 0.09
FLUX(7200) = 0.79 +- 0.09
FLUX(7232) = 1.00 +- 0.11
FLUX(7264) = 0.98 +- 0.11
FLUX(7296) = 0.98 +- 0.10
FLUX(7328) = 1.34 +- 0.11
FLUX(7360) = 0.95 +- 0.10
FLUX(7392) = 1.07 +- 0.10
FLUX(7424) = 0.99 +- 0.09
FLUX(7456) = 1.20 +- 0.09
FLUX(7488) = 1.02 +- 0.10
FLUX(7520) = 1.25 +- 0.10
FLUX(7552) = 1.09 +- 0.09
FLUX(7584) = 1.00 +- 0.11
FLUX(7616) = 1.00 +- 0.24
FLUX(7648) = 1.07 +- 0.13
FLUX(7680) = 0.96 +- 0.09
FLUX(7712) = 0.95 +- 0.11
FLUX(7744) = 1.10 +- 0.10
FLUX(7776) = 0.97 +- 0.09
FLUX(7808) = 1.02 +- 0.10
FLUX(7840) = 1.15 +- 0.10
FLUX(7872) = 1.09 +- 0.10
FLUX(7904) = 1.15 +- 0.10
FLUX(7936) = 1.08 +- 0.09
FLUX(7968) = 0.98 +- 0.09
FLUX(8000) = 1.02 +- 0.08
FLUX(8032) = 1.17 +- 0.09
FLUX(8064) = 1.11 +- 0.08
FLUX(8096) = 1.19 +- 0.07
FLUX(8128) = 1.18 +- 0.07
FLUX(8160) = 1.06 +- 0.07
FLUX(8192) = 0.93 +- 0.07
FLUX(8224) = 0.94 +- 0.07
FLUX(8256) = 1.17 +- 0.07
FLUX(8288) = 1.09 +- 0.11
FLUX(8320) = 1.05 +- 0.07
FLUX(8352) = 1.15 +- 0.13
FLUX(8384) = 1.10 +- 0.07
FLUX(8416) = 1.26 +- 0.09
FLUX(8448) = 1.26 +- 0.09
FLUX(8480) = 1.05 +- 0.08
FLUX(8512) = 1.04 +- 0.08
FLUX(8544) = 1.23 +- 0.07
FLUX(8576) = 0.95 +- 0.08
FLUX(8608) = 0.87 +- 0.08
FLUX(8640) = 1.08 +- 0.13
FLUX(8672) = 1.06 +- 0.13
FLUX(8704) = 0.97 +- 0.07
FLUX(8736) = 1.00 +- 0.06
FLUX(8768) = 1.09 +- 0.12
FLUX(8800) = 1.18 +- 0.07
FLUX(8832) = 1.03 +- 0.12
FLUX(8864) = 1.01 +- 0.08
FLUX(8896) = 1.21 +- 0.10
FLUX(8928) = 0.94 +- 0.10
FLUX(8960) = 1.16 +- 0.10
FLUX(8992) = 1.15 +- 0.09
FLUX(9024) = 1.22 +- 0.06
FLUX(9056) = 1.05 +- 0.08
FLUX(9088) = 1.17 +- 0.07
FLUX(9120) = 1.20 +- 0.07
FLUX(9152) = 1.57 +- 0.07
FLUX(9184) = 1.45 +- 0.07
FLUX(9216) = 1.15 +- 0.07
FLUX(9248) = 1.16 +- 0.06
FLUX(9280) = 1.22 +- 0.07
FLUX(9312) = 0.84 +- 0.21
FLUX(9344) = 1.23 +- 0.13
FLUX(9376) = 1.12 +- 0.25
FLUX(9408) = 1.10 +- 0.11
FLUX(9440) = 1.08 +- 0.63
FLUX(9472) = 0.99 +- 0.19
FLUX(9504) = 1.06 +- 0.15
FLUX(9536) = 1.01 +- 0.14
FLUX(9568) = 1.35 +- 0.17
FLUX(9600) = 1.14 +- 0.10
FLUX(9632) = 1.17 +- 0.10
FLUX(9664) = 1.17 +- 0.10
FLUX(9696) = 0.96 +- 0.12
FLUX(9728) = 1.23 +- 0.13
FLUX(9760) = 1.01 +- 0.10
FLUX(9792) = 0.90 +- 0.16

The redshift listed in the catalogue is 0.40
